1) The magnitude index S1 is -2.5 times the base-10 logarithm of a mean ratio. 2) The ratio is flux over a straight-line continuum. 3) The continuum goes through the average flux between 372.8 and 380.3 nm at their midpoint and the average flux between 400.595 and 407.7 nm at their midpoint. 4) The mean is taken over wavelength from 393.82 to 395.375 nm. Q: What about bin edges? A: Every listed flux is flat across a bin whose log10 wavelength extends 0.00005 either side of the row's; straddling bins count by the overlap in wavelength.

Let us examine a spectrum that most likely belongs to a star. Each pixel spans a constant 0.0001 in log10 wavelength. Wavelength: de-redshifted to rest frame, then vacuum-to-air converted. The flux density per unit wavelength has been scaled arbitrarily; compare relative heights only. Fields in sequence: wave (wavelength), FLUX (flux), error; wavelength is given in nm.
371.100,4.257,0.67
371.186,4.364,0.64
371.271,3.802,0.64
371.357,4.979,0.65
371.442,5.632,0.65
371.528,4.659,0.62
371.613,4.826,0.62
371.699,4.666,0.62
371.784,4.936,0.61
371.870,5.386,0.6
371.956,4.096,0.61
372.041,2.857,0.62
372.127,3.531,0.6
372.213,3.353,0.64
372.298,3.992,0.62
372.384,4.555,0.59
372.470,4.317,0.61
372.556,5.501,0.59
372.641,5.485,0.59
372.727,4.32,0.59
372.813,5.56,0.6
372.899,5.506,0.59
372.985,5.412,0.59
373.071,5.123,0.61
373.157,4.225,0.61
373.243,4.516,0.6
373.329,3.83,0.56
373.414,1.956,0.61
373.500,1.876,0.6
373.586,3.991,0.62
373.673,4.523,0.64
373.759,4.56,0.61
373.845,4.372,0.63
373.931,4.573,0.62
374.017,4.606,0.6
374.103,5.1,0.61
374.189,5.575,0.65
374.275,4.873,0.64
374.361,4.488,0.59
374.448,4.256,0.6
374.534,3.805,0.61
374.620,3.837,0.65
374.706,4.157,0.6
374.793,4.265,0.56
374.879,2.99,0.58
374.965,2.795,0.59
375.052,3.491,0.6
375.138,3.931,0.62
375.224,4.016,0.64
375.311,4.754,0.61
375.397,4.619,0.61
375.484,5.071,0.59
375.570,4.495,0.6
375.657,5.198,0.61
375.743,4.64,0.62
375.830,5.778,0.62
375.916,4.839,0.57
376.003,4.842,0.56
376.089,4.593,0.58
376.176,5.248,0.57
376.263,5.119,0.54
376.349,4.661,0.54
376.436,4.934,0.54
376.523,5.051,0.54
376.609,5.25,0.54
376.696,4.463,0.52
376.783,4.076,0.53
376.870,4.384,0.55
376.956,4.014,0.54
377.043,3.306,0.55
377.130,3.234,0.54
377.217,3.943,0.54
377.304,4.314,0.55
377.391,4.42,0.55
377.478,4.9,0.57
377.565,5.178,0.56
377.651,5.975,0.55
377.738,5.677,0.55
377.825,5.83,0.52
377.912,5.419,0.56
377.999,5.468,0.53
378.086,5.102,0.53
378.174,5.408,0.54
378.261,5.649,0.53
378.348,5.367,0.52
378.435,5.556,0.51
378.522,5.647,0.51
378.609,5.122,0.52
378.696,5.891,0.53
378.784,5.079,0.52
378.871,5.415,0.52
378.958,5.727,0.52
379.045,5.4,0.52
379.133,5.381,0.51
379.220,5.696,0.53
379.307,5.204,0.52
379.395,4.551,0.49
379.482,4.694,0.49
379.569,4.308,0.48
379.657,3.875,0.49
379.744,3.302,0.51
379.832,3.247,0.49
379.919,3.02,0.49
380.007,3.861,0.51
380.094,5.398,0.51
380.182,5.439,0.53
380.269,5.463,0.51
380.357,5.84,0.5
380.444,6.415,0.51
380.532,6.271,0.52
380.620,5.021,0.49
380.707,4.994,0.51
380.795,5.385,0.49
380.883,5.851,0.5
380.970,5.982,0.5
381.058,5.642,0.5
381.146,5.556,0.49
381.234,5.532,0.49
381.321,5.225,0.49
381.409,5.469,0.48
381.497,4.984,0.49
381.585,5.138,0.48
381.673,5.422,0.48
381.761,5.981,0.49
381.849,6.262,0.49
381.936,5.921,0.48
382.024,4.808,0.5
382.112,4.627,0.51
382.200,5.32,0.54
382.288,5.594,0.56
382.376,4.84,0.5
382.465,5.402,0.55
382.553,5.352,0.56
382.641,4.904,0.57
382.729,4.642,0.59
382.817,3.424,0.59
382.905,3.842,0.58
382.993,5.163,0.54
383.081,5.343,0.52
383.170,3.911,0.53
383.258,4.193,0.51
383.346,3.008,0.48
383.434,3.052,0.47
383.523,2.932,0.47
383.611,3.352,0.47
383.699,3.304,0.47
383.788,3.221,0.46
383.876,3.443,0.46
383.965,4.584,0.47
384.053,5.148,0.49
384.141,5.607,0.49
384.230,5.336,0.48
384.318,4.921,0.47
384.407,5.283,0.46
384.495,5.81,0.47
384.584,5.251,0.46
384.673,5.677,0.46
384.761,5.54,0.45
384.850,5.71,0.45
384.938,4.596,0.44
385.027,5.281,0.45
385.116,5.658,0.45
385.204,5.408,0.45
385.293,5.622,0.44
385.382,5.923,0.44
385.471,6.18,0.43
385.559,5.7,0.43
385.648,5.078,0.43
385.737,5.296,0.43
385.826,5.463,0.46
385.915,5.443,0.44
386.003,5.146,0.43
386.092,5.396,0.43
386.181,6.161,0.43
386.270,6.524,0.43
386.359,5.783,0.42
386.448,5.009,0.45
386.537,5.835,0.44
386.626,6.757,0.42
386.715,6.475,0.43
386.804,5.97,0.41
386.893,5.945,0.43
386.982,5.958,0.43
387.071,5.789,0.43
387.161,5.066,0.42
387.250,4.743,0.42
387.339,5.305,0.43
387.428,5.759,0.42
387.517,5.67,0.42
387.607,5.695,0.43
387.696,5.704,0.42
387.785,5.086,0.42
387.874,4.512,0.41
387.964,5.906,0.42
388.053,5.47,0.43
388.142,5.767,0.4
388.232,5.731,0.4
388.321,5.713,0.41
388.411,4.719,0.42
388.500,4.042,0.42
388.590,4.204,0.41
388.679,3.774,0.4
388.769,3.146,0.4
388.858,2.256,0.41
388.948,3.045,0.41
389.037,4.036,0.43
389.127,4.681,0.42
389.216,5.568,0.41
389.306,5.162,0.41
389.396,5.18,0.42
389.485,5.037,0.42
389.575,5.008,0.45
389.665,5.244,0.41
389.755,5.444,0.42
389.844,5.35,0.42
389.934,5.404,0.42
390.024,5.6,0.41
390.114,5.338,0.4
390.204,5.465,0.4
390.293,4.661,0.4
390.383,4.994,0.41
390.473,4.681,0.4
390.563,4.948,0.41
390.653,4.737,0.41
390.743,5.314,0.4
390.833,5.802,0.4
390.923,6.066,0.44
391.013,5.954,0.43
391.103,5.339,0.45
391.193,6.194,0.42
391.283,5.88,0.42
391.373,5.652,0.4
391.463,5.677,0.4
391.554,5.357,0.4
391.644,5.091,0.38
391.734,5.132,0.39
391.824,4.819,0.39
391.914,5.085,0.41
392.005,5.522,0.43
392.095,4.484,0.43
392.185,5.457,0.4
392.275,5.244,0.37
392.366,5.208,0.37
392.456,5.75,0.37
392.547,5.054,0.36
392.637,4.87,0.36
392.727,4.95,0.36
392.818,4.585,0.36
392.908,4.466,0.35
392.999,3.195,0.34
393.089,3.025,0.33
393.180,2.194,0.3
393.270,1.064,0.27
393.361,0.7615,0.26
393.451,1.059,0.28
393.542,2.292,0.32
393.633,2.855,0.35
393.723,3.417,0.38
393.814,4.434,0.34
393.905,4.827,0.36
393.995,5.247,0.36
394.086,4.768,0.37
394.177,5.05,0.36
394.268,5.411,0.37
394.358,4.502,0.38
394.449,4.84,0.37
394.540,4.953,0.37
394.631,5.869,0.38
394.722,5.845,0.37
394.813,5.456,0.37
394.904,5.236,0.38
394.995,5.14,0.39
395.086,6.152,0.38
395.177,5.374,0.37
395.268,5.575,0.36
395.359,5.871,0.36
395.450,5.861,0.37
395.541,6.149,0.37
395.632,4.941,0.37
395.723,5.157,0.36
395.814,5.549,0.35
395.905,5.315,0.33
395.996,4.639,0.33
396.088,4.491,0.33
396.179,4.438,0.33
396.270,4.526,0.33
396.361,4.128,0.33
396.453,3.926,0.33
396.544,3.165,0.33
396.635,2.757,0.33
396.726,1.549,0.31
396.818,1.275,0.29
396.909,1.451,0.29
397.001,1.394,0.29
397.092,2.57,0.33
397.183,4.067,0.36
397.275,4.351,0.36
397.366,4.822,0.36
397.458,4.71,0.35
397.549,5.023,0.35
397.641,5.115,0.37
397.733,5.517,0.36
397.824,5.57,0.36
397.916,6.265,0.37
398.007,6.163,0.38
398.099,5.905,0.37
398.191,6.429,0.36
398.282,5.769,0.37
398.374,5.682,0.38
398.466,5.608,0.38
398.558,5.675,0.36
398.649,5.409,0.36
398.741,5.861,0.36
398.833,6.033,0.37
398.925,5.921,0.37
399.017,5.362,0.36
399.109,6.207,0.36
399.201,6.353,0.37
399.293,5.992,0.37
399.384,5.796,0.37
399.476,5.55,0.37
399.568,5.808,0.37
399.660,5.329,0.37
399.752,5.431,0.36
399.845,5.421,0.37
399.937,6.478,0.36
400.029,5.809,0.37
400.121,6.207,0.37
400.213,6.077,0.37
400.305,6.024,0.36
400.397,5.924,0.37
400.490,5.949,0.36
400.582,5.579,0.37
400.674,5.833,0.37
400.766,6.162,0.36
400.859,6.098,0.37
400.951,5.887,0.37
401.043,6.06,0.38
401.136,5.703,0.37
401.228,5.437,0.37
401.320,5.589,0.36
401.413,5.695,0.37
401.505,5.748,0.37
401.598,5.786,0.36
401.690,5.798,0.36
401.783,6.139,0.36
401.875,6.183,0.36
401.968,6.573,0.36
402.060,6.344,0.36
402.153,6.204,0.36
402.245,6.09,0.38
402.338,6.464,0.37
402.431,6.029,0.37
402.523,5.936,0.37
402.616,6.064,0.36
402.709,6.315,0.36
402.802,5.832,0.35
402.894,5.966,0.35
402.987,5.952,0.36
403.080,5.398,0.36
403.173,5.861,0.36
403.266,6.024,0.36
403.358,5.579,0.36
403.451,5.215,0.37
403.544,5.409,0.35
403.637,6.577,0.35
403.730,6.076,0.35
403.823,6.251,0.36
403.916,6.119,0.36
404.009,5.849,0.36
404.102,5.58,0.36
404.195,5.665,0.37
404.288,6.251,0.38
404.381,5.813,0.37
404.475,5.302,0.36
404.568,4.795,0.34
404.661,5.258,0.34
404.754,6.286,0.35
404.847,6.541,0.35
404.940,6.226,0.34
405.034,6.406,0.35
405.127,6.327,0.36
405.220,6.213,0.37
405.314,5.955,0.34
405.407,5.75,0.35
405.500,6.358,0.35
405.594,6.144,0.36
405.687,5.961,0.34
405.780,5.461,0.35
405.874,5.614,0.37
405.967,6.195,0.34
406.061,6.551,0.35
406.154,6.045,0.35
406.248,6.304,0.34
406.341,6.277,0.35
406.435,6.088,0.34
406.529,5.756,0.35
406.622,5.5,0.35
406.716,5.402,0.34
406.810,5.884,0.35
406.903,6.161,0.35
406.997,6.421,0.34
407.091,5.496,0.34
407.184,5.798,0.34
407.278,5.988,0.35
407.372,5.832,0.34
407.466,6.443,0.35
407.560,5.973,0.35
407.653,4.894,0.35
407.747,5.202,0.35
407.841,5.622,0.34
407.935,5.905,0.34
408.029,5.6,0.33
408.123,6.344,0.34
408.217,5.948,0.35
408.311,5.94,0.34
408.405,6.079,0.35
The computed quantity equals 0.045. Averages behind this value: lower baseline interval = 4.65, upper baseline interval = 5.94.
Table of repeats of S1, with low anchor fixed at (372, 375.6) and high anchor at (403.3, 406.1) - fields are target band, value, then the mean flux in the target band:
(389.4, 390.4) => -0.02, 5.24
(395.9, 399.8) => 0.16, 4.82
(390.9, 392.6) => -0.04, 5.41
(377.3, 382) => -0.15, 5.25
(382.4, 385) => 0.06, 4.56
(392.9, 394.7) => 0.39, 3.72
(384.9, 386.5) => -0.13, 5.54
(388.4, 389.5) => 0.21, 4.18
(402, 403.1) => -0.05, 6.07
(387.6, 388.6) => -0.04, 5.23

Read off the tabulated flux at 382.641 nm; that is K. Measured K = 4.904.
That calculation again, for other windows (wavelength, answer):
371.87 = 5.386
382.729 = 4.642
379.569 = 4.308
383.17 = 3.911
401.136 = 5.703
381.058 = 5.642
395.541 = 6.149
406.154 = 6.045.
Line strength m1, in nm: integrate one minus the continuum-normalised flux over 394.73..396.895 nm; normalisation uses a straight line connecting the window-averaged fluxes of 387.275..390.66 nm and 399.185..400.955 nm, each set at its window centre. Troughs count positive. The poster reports 0.35 nm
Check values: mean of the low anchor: 4.95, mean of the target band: 4.61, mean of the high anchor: 5.88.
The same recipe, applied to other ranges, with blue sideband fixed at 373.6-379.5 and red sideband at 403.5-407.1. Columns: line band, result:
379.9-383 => -0.17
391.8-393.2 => 0.20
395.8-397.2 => 0.55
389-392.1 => 0.05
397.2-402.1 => -0.03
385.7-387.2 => -0.17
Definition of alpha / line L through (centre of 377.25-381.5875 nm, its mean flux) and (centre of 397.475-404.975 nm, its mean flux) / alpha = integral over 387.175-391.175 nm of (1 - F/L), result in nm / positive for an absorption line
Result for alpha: 0.328 nm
